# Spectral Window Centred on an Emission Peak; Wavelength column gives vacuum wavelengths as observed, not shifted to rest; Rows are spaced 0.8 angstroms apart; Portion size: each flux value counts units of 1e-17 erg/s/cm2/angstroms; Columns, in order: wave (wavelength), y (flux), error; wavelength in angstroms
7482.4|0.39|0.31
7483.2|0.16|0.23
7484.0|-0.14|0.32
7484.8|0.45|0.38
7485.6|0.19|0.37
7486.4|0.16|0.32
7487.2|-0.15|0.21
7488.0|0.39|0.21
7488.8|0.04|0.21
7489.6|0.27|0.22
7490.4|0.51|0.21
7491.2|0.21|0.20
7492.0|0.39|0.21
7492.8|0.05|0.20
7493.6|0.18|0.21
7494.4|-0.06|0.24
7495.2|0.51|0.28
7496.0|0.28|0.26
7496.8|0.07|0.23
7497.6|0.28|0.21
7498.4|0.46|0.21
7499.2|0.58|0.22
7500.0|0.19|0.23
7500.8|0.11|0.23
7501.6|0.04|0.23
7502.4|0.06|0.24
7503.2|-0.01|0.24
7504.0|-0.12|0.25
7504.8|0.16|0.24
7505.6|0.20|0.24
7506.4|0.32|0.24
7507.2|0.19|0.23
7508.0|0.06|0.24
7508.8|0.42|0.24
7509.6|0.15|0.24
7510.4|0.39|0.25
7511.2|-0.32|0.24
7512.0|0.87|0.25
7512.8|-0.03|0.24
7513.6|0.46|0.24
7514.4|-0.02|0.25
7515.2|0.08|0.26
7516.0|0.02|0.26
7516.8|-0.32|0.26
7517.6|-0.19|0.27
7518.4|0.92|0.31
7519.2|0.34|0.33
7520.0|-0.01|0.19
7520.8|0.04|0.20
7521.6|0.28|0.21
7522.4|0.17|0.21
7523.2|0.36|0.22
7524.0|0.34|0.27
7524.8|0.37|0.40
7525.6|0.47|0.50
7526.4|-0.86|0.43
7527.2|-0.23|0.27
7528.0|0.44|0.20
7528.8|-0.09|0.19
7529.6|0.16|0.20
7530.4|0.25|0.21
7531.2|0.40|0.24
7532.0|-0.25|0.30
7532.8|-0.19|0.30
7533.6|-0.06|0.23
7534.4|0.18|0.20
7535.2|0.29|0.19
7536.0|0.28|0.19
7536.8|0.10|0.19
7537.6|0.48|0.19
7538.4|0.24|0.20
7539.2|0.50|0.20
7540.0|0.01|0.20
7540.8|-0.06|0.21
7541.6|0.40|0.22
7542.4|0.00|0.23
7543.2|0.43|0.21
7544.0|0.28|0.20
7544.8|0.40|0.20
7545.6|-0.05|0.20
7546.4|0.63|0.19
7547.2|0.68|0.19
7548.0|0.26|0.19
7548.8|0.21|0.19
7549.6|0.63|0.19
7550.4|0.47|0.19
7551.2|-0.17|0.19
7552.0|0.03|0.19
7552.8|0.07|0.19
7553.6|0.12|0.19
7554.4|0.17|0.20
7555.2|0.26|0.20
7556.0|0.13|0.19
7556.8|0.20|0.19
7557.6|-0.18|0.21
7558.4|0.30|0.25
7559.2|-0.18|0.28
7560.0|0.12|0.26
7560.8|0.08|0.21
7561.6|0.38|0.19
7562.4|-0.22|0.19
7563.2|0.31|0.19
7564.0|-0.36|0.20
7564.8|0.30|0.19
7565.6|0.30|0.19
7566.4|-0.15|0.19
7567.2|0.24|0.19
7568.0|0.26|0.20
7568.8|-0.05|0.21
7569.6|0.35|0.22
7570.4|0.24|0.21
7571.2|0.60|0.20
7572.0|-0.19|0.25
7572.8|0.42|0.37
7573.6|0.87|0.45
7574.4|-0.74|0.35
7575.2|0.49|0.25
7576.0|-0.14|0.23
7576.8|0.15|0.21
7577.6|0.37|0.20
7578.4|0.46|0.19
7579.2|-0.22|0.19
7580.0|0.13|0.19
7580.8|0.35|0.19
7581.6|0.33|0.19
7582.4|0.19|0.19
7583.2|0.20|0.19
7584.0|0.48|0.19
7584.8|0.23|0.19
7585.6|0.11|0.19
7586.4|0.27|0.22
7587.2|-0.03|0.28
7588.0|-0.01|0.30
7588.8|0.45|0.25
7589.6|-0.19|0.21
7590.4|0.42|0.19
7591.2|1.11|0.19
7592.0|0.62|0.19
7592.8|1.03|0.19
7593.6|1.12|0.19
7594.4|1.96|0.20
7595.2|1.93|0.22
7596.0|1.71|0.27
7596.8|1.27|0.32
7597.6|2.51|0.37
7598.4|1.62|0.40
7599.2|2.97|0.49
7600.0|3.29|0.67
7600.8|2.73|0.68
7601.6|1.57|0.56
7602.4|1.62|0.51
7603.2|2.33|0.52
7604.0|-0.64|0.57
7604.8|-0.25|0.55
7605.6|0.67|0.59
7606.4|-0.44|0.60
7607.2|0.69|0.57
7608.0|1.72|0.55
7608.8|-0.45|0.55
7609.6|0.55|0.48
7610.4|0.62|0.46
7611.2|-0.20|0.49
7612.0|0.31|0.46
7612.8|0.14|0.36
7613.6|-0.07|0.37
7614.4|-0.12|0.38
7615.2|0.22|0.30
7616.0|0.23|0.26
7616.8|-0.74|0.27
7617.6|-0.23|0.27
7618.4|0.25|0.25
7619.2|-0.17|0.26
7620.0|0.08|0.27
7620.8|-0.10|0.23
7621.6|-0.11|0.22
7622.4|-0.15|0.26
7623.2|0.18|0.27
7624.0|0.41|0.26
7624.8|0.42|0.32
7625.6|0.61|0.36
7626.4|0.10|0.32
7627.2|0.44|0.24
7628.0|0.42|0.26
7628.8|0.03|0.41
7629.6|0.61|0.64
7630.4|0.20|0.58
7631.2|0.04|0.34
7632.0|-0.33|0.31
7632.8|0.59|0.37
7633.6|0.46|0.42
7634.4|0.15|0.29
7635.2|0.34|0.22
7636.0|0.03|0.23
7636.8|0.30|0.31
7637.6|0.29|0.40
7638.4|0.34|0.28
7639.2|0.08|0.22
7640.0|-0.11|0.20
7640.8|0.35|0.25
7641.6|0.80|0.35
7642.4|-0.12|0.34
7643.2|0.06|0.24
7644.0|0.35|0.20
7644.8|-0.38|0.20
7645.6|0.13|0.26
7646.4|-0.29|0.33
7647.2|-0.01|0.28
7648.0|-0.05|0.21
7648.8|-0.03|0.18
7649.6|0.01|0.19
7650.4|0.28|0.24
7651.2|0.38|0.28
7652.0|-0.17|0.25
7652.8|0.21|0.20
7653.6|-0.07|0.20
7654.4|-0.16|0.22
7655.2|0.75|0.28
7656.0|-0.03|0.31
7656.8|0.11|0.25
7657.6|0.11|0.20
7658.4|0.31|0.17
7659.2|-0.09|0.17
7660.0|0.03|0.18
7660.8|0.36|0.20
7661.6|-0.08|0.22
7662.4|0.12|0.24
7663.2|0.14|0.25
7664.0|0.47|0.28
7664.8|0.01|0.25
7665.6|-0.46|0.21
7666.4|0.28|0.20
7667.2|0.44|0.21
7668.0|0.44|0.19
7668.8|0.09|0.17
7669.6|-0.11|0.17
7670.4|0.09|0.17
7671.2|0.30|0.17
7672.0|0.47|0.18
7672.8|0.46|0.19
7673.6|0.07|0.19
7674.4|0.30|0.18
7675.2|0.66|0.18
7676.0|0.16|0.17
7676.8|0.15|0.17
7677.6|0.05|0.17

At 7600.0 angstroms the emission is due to [O II] 3727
